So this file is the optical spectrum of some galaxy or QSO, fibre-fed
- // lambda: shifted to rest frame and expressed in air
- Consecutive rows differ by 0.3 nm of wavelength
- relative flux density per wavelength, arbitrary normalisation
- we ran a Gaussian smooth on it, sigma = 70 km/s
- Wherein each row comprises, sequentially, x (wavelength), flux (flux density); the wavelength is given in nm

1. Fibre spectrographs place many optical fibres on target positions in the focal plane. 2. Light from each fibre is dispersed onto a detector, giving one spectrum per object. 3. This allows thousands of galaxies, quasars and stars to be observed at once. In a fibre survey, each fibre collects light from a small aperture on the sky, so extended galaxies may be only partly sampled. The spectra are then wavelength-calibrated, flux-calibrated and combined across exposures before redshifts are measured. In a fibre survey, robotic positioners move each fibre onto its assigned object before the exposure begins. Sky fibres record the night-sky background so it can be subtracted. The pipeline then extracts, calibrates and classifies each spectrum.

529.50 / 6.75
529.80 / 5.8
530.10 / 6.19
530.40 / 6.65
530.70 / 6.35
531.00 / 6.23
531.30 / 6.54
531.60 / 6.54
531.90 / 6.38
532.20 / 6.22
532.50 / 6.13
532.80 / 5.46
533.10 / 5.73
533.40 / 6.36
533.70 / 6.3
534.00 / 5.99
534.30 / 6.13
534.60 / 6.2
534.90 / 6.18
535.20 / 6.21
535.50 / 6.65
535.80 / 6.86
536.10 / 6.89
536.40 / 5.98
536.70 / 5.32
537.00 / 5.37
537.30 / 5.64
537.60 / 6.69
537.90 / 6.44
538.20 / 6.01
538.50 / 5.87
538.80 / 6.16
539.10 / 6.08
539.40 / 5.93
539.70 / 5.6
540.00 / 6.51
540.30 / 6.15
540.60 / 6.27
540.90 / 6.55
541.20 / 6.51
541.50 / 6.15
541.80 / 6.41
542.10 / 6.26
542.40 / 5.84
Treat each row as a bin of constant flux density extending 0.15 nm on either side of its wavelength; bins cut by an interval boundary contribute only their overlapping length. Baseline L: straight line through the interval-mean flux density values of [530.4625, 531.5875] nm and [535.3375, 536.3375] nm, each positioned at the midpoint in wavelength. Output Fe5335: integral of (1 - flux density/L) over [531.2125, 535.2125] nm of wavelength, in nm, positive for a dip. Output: 0.24 nm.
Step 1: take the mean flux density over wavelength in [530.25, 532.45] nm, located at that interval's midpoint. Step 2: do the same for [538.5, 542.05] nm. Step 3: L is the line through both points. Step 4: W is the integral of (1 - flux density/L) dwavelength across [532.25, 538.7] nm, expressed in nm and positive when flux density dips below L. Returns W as 0.20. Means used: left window 6.4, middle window 6.12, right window 6.2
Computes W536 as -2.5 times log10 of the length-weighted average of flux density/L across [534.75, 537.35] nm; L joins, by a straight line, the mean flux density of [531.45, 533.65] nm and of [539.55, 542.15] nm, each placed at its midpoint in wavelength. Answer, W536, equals 0.01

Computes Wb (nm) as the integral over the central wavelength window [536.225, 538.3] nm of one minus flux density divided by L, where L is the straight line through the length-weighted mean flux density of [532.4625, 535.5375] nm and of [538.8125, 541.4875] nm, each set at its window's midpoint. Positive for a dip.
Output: 0.07 nm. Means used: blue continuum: 6.1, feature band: 5.93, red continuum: 6.2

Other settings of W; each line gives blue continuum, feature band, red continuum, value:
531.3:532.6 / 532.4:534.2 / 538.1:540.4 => 0.08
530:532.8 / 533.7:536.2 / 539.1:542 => -0.04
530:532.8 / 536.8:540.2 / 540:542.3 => 0.16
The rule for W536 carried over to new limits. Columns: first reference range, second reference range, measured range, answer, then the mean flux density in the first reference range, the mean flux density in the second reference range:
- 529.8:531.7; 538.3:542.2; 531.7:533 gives 0.05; 6.36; 6.19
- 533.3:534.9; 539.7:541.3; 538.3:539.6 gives 0.05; 6.19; 6.32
